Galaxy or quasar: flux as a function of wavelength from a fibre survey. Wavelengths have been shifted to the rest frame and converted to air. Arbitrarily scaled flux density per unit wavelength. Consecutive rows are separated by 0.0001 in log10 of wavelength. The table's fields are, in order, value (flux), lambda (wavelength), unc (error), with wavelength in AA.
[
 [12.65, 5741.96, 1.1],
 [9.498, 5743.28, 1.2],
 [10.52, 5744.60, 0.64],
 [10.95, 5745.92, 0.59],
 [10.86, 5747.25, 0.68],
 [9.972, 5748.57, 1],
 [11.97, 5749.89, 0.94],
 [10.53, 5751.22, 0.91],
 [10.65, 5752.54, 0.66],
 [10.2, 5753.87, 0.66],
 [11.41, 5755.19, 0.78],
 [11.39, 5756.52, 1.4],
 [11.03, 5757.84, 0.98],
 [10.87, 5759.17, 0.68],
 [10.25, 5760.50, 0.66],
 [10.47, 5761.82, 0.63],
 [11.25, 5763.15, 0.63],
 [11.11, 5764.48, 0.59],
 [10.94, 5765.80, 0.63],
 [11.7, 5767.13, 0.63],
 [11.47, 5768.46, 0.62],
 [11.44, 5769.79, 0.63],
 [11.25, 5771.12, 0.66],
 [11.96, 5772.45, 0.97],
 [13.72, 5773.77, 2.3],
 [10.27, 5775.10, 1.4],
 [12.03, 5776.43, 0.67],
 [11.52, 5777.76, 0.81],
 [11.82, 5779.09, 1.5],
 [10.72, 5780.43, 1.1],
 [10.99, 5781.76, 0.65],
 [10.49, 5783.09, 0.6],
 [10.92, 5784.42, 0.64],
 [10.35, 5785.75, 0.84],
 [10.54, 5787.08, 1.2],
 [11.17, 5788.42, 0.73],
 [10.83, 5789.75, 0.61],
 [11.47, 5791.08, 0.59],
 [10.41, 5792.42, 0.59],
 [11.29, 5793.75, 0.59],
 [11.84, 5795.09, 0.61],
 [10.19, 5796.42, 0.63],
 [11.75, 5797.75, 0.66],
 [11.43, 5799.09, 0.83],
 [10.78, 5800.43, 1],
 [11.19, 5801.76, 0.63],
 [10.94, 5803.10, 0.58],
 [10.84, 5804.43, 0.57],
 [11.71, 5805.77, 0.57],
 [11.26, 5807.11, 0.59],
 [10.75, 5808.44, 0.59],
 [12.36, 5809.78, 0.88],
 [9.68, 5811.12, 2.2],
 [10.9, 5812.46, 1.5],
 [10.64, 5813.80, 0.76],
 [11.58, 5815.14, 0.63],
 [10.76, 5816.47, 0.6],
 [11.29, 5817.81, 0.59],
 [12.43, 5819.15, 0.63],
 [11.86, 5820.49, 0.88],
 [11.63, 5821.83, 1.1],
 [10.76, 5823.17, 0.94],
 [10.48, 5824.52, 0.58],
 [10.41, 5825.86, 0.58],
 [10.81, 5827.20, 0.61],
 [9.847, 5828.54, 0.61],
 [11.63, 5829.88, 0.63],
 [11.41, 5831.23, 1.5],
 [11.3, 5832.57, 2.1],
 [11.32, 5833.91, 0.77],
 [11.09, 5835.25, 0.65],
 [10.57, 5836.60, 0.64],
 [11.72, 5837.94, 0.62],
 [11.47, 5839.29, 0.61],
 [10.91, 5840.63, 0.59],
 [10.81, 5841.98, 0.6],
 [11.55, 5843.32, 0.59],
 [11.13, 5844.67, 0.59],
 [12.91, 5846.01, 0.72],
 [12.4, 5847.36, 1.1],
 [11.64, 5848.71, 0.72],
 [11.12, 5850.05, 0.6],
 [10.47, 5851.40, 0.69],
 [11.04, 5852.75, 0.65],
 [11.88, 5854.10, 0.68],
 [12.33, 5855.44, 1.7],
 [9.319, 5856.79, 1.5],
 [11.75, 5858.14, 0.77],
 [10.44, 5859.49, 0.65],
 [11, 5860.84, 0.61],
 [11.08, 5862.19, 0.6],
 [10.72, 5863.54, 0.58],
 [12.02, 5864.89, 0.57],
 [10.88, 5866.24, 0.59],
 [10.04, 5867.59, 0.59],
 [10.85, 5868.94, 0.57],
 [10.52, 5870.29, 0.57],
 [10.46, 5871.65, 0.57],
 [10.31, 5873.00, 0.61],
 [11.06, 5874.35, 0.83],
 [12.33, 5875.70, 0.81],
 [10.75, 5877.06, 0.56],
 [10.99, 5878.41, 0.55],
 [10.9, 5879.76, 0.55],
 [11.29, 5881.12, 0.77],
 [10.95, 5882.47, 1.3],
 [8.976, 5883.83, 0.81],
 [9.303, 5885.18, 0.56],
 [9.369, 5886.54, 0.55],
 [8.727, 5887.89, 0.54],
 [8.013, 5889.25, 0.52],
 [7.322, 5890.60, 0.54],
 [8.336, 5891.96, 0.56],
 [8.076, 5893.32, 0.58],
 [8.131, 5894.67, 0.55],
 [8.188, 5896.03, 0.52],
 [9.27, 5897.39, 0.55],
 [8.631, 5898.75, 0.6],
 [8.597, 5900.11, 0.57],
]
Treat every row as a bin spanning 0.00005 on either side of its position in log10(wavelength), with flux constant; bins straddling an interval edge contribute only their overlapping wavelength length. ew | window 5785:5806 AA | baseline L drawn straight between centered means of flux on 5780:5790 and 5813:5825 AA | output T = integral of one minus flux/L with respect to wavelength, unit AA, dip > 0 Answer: -0.2 AA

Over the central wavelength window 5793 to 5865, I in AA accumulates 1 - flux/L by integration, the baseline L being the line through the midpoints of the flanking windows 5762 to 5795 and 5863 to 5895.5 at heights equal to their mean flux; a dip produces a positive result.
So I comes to -3.9 AA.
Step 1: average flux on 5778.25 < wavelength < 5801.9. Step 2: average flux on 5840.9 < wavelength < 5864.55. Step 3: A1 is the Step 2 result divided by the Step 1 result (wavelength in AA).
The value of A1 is 1.02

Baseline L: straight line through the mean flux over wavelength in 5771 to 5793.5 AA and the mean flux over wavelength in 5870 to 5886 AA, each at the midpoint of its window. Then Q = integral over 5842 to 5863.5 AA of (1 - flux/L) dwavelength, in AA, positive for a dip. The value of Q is -1.02 AA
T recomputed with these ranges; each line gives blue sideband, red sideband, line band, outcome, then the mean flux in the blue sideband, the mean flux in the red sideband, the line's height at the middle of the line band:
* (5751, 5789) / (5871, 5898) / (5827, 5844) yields -1.4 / 11.1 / 9.64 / 10.3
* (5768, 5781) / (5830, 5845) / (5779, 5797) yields 1.0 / 11.6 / 11.2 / 11.5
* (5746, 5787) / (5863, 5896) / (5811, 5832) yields -1.0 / 11.1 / 9.97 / 10.6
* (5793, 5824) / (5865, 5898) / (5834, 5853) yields -1.5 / 11.2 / 9.83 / 10.5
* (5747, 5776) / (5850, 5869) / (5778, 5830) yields 0.2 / 11.1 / 11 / 11.1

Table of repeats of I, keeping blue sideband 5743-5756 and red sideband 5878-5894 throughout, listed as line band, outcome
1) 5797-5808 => -1.1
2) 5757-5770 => -0.6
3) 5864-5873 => -1.2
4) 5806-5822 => -1.9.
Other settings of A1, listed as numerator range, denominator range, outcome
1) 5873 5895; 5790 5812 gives 0.87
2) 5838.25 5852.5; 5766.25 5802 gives 1.02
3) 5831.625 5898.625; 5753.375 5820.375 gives 0.94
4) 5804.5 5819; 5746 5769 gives 1.02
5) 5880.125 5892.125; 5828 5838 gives 0.83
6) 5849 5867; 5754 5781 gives 0.98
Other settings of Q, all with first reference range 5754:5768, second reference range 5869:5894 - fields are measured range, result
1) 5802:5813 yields -0.5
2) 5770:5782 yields -0.8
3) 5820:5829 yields -0.3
